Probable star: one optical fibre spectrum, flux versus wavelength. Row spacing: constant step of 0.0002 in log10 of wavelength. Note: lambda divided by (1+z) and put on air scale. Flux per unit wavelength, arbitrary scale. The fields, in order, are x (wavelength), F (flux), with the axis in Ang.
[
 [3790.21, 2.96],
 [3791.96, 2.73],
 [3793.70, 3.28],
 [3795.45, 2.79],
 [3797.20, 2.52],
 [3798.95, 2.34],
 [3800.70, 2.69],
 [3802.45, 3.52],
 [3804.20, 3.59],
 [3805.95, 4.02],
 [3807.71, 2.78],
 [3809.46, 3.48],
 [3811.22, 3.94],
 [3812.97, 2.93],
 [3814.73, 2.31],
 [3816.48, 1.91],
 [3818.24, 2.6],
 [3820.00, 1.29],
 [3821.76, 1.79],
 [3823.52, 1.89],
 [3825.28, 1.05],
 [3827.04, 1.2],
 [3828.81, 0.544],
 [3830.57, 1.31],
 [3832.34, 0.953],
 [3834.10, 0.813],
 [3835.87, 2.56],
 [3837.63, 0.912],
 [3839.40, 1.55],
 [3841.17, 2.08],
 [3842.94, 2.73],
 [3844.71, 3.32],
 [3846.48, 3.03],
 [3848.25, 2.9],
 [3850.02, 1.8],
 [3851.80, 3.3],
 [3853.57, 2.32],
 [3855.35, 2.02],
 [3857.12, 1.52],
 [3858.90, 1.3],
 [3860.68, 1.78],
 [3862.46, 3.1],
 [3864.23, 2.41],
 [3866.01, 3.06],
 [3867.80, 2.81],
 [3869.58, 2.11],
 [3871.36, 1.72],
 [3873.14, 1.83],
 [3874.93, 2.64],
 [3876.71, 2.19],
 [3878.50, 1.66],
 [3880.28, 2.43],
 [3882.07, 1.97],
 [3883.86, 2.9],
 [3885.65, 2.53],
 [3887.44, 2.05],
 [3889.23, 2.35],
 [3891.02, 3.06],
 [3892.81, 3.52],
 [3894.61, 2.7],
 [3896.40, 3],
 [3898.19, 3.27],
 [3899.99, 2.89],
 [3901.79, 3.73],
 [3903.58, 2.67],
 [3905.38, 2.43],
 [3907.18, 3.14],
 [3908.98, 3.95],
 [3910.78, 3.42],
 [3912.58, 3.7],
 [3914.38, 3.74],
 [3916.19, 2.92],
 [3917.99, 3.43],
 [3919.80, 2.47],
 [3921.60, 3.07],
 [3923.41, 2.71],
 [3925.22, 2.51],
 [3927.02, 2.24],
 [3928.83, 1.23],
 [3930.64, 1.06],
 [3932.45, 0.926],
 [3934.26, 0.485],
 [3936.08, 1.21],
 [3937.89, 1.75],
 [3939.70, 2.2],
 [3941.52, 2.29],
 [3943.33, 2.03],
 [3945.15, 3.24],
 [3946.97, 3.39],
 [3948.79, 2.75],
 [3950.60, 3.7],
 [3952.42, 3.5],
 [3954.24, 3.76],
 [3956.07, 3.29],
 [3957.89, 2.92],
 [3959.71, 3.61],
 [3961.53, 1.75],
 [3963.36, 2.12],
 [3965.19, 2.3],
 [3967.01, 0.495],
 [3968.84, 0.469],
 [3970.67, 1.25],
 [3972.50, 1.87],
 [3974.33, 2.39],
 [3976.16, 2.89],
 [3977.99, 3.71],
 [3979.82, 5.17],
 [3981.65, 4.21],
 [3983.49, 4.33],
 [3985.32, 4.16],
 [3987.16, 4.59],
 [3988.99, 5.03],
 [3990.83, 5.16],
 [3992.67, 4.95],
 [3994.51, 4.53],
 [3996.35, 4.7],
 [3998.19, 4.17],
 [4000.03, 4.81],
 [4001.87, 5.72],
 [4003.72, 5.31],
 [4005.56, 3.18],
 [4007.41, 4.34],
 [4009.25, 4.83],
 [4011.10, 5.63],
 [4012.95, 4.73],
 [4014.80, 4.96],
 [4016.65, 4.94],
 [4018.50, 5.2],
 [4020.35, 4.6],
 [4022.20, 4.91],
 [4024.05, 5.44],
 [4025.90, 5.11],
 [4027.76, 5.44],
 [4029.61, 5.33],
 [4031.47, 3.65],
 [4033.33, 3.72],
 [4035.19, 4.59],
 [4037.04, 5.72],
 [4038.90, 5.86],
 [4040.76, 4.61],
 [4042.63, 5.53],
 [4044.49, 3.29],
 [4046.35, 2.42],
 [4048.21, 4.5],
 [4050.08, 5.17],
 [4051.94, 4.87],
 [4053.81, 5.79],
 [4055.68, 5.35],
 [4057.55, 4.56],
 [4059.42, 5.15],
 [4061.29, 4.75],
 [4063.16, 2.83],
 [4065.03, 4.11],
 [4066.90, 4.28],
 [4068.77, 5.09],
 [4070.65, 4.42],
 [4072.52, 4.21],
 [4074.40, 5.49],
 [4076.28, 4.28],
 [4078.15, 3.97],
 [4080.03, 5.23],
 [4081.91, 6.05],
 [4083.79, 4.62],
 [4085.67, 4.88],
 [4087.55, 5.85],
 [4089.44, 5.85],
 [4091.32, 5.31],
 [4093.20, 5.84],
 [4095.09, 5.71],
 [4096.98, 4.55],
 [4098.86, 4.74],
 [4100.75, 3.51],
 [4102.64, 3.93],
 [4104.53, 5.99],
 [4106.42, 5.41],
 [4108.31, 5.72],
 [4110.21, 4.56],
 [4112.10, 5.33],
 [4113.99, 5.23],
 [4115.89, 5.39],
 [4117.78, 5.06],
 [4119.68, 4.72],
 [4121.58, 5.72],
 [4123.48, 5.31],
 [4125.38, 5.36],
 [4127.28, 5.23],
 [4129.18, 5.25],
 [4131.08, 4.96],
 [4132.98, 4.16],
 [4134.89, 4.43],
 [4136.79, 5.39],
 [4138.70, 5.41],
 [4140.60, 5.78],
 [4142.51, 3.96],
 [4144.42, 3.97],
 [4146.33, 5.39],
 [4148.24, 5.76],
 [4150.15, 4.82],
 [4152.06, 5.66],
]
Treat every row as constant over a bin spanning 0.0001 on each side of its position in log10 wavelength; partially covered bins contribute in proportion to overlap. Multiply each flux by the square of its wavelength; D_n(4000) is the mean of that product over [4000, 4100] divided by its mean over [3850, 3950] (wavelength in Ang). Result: 2.09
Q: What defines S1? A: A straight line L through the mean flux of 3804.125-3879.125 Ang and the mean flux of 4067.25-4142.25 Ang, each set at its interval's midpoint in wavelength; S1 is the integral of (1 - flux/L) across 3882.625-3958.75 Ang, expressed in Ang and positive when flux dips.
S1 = 7.9 Ang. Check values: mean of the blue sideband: 2.2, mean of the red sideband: 5.06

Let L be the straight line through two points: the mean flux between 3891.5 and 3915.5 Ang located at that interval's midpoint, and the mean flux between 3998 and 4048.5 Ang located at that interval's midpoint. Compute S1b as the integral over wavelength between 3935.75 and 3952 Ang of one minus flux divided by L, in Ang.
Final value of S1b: 5.1 Ang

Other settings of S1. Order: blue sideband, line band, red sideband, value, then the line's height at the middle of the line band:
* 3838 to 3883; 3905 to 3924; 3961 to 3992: -3.94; 2.66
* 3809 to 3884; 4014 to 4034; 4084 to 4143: -3.65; 4.11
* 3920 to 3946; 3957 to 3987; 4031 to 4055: 1.58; 2.89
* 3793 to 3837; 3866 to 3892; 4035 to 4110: 5.37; 2.94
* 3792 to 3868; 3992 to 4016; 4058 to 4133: -4.19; 4.05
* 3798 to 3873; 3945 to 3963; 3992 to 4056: 3.23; 3.85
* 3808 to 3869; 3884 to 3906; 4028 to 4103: -0.52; 2.79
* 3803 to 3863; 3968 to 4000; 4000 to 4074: 2.51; 4.07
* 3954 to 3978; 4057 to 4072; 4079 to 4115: 0.18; 4.45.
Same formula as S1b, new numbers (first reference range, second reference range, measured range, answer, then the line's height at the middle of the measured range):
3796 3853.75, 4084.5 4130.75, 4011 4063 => -4.16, 4.46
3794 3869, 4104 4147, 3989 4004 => -3.98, 3.88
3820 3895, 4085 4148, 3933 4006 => 4.99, 3.41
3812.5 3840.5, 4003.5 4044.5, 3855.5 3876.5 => 0.37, 2.24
